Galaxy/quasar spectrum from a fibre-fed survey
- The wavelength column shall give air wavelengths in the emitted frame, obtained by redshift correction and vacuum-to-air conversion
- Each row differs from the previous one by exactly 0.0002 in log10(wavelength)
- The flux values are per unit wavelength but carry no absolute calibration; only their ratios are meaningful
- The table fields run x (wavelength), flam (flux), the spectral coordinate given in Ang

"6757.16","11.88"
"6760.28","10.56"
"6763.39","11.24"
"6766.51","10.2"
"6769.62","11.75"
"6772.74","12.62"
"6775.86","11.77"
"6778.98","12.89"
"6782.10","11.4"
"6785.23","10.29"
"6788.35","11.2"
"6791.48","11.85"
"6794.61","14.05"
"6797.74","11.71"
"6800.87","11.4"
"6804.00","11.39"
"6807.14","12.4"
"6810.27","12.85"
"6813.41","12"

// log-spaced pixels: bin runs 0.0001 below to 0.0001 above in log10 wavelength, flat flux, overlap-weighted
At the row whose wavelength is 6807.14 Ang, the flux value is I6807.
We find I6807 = 12.4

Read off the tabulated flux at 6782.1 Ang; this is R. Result 11.4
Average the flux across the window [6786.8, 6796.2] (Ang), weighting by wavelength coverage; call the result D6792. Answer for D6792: 12.4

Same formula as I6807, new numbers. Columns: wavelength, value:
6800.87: 11.4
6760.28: 10.56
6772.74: 12.62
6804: 11.39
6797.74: 11.71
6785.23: 10.29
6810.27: 12.85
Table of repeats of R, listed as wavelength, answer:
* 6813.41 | 12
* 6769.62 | 11.75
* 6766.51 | 10.2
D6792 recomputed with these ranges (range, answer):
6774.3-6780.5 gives 12.3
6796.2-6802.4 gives 11.6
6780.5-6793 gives 11.2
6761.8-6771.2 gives 11.1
